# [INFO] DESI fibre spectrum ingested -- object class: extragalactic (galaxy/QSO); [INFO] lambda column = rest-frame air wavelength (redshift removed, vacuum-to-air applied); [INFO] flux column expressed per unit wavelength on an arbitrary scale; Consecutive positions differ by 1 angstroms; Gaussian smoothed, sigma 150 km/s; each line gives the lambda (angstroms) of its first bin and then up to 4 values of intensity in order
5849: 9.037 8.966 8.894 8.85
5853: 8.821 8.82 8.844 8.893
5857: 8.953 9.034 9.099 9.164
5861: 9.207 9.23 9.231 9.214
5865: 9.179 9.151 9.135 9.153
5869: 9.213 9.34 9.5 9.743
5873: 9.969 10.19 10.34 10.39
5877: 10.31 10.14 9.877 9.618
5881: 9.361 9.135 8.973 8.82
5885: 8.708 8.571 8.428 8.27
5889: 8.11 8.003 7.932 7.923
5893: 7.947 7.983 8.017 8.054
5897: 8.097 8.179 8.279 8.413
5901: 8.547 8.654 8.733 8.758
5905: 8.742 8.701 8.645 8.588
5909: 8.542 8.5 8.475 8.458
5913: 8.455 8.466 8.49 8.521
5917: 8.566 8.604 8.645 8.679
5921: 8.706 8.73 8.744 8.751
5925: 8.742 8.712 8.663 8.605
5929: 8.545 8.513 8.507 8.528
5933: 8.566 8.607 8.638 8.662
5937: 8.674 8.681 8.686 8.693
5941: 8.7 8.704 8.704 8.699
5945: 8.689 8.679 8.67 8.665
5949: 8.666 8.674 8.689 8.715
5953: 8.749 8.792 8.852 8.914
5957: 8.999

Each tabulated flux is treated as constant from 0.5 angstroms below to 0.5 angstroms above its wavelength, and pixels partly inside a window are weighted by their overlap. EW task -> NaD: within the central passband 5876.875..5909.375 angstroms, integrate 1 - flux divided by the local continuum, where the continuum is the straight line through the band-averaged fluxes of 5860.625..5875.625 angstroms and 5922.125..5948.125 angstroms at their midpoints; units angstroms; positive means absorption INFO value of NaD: 1.9 angstroms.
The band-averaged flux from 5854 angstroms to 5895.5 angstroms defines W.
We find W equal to 9.08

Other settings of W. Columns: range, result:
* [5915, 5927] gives 8.66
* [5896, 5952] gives 8.6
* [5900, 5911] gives 8.62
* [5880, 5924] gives 8.51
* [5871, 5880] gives 10.1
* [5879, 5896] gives 8.52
